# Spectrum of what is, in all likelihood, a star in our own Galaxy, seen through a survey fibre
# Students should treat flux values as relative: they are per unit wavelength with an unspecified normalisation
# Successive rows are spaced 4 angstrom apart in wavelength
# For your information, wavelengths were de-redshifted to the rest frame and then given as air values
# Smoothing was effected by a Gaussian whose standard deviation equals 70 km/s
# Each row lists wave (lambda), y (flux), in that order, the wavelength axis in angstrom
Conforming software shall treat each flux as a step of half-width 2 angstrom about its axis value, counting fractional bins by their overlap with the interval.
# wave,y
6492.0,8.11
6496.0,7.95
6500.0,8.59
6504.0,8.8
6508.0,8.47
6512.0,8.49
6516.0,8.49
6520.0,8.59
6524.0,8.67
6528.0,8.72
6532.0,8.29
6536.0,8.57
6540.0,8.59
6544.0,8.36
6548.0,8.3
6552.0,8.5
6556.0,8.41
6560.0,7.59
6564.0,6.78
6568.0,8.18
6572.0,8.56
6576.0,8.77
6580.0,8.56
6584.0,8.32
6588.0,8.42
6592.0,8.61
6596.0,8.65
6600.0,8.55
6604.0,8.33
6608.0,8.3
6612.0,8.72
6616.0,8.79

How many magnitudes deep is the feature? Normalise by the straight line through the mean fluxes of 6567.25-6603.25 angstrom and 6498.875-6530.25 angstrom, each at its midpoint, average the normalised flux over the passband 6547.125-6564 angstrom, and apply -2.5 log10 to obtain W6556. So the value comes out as 0.07 mag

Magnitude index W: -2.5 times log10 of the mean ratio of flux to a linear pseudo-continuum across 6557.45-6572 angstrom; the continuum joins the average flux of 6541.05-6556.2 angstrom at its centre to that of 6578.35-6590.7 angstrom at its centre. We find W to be 0.10 mag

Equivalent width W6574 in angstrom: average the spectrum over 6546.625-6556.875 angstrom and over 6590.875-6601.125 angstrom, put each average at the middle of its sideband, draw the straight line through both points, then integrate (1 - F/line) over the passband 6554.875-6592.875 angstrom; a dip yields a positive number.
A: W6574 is 1.36 angstrom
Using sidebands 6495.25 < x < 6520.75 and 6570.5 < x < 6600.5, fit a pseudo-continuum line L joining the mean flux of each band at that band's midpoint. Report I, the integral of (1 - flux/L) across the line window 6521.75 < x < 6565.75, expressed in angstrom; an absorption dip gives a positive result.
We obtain 1.4 angstrom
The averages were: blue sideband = 8.5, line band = 8.26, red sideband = 8.56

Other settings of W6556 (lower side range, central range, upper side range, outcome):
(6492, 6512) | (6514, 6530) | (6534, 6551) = -0.023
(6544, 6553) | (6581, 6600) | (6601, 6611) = -0.017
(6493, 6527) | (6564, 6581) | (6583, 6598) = 0.026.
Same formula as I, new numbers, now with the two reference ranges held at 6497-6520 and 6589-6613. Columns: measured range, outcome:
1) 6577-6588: 0.07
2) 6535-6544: 0.00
